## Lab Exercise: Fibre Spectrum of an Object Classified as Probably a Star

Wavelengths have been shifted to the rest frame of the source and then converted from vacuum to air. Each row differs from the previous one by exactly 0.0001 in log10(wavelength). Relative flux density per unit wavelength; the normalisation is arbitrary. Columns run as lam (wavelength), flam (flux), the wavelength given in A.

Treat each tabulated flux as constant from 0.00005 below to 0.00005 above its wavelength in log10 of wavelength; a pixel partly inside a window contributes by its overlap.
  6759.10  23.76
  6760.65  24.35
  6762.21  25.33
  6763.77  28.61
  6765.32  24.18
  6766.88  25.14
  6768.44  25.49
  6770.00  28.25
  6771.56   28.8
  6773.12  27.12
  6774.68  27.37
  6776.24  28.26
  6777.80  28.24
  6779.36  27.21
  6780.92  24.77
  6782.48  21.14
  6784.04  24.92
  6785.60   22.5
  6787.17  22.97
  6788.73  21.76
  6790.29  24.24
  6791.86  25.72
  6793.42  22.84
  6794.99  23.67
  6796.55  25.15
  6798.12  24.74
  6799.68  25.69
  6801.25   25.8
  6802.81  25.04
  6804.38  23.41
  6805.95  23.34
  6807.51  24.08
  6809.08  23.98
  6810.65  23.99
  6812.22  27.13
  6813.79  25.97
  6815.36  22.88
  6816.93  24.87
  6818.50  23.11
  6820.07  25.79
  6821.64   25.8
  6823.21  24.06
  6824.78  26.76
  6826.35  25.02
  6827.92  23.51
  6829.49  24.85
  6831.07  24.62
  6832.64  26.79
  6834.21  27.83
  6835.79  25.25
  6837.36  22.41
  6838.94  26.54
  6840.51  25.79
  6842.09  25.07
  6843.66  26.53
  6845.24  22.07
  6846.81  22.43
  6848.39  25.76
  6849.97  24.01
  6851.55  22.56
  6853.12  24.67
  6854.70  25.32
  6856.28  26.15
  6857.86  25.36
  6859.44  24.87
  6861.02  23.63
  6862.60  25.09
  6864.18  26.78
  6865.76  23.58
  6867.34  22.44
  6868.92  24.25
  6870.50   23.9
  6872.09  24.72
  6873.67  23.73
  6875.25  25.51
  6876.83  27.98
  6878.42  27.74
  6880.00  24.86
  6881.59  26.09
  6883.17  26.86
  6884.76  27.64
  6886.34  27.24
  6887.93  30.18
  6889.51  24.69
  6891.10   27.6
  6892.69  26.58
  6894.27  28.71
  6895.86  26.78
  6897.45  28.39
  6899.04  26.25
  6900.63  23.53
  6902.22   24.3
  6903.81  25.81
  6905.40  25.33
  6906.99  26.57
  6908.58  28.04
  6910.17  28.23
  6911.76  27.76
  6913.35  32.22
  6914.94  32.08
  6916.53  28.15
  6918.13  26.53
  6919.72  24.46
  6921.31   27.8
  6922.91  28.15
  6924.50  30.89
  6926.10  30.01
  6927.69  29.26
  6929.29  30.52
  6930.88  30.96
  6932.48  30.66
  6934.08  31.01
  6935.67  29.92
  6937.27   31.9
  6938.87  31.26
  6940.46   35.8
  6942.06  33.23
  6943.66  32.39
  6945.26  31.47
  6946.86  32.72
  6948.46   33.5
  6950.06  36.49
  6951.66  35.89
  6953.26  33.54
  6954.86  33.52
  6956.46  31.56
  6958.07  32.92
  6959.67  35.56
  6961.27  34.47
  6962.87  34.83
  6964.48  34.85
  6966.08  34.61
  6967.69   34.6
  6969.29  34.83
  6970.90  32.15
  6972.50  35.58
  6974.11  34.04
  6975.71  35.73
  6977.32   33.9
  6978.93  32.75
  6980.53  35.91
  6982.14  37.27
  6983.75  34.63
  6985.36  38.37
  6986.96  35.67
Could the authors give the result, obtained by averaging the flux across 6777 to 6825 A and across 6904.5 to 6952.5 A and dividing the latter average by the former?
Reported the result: 1.24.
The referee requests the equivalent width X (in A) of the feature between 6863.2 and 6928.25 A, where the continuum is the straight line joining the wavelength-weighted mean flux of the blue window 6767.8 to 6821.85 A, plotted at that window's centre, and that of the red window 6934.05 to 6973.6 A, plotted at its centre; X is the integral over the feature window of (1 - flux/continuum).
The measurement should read 7.7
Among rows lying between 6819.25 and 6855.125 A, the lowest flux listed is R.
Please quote 22.07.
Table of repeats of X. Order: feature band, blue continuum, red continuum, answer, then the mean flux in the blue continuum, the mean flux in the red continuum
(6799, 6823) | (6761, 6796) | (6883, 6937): 1.2 A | 25.4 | 28.1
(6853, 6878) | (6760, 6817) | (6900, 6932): 1.8 A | 25.1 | 28.1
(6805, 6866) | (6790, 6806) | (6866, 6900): 1.1 A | 24.6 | 26.2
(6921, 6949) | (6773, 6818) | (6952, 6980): 1.0 A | 24.7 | 34.1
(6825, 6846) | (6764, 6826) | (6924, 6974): 1.5 A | 25.1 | 33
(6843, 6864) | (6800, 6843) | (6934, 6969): 2.0 A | 25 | 33.5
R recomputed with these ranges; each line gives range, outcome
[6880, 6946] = 23.53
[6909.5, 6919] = 26.53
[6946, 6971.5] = 31.56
